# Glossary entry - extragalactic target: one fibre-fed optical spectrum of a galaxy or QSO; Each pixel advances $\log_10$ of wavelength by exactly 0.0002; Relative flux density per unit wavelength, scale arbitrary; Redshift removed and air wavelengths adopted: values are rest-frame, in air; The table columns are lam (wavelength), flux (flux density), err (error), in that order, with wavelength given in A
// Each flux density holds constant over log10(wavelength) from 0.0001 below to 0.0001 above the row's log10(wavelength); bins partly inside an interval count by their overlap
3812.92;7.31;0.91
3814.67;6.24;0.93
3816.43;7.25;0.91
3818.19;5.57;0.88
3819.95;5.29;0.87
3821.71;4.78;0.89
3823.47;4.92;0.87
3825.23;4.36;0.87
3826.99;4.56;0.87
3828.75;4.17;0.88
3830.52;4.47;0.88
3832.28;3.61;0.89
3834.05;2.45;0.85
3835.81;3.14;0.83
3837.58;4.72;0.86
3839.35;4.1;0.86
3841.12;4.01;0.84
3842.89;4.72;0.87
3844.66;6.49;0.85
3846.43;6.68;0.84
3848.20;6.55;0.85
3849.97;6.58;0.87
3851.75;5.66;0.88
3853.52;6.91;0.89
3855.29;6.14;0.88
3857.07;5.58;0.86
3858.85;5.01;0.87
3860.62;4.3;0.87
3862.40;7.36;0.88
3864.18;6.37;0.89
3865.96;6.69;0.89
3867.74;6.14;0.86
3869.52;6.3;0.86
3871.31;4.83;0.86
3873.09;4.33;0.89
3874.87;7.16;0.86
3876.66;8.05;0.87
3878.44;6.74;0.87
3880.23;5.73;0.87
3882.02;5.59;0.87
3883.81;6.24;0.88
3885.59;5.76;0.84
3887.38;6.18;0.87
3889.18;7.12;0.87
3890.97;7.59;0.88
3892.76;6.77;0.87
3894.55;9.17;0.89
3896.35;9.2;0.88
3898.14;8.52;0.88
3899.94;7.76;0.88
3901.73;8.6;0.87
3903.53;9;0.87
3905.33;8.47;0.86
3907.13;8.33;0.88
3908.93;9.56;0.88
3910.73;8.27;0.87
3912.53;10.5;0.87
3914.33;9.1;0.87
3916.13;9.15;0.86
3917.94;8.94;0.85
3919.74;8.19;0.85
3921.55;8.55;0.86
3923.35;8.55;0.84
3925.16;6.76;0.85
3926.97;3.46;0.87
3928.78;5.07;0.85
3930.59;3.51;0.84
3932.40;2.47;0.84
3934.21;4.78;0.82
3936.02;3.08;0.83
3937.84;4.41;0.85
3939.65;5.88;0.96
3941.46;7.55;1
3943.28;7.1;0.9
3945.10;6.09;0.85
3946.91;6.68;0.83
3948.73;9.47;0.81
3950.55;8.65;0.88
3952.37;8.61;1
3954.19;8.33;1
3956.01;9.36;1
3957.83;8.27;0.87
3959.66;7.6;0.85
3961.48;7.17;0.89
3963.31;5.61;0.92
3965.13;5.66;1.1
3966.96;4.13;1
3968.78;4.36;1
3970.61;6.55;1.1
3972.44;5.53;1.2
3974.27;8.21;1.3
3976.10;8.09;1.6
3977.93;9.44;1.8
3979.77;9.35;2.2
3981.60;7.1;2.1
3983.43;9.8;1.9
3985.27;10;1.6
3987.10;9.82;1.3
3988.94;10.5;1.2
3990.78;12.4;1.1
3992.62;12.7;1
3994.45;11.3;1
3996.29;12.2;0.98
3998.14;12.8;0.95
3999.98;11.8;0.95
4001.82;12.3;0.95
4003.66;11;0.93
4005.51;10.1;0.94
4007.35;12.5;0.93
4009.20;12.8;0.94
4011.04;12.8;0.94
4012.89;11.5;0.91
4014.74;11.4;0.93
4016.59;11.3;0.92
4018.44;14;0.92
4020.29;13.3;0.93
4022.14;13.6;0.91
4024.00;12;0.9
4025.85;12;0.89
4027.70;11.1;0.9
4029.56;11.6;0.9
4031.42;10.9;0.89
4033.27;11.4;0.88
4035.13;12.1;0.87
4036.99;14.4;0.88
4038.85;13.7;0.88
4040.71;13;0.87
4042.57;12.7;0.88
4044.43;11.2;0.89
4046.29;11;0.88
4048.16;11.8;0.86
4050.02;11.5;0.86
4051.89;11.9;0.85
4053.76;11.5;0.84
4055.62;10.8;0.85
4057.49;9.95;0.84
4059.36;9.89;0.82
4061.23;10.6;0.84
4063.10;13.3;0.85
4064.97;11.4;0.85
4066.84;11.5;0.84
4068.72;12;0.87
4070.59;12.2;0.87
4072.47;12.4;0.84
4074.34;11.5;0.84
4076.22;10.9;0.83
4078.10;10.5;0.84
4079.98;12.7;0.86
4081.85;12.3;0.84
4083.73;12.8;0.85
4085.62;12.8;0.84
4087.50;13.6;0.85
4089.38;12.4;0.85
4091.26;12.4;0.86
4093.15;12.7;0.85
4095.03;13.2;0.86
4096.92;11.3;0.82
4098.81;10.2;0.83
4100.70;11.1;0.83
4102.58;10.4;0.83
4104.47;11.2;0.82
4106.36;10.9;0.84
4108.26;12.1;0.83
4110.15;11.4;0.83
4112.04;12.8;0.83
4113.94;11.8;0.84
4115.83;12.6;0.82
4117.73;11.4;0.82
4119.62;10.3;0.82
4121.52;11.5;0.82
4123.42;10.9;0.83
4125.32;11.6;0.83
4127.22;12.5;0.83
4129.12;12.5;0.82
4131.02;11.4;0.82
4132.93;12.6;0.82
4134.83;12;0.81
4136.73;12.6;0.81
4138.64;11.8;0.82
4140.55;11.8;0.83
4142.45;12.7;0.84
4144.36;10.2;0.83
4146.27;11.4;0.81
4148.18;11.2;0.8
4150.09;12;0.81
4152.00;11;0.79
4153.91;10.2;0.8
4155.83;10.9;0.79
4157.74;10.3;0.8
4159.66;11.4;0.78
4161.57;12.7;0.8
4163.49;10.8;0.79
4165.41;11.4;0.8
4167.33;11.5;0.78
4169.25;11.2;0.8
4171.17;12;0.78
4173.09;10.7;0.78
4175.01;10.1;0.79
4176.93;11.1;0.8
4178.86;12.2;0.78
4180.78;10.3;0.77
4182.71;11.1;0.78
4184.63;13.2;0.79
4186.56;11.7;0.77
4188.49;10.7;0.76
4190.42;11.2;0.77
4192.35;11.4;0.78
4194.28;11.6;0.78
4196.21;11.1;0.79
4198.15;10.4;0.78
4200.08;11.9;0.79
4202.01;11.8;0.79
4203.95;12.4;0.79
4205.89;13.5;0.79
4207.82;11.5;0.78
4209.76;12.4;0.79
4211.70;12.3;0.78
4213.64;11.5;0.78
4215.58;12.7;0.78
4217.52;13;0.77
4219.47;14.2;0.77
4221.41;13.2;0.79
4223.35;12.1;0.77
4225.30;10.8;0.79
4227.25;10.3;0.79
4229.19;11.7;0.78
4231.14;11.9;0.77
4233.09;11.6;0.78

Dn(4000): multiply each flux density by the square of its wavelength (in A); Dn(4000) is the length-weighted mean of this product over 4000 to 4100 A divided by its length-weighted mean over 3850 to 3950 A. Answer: 1.9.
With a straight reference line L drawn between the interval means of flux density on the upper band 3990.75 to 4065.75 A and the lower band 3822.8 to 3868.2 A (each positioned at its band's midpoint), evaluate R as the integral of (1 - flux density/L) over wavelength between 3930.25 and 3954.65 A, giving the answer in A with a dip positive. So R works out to 7.3 A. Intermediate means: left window 5.21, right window 11.9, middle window 6.21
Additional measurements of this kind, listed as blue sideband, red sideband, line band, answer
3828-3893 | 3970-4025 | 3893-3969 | 8.7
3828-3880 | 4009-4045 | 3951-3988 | 8.9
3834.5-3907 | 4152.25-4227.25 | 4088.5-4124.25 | -4.7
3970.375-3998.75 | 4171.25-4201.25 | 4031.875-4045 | -3.1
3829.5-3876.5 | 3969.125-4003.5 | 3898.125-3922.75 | -4.8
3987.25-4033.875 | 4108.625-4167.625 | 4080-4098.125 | -1.3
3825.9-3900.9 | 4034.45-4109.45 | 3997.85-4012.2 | -2.9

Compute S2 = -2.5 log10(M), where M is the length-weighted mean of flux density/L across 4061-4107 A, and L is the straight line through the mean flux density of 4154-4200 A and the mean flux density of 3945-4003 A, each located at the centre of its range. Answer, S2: -0.173 mag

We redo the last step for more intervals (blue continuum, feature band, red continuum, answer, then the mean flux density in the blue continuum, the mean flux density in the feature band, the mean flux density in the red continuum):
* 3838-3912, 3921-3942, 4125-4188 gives 0.41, 6.71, 5.25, 11.5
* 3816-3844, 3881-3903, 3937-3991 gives -0.23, 4.48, 7.39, 7.67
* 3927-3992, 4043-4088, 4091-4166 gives -0.18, 7.14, 11.7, 11.6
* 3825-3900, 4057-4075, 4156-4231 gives -0.21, 5.9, 11.5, 11.7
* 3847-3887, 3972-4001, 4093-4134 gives -0.15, 6.1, 10.2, 11.6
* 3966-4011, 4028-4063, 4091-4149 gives -0.10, 9.85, 11.7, 11.7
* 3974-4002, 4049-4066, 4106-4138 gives 0.00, 10.5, 11.2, 11.8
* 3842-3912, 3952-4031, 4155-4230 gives -0.16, 6.86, 10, 11.7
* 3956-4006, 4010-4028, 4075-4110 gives -0.23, 9.03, 12.3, 11.8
